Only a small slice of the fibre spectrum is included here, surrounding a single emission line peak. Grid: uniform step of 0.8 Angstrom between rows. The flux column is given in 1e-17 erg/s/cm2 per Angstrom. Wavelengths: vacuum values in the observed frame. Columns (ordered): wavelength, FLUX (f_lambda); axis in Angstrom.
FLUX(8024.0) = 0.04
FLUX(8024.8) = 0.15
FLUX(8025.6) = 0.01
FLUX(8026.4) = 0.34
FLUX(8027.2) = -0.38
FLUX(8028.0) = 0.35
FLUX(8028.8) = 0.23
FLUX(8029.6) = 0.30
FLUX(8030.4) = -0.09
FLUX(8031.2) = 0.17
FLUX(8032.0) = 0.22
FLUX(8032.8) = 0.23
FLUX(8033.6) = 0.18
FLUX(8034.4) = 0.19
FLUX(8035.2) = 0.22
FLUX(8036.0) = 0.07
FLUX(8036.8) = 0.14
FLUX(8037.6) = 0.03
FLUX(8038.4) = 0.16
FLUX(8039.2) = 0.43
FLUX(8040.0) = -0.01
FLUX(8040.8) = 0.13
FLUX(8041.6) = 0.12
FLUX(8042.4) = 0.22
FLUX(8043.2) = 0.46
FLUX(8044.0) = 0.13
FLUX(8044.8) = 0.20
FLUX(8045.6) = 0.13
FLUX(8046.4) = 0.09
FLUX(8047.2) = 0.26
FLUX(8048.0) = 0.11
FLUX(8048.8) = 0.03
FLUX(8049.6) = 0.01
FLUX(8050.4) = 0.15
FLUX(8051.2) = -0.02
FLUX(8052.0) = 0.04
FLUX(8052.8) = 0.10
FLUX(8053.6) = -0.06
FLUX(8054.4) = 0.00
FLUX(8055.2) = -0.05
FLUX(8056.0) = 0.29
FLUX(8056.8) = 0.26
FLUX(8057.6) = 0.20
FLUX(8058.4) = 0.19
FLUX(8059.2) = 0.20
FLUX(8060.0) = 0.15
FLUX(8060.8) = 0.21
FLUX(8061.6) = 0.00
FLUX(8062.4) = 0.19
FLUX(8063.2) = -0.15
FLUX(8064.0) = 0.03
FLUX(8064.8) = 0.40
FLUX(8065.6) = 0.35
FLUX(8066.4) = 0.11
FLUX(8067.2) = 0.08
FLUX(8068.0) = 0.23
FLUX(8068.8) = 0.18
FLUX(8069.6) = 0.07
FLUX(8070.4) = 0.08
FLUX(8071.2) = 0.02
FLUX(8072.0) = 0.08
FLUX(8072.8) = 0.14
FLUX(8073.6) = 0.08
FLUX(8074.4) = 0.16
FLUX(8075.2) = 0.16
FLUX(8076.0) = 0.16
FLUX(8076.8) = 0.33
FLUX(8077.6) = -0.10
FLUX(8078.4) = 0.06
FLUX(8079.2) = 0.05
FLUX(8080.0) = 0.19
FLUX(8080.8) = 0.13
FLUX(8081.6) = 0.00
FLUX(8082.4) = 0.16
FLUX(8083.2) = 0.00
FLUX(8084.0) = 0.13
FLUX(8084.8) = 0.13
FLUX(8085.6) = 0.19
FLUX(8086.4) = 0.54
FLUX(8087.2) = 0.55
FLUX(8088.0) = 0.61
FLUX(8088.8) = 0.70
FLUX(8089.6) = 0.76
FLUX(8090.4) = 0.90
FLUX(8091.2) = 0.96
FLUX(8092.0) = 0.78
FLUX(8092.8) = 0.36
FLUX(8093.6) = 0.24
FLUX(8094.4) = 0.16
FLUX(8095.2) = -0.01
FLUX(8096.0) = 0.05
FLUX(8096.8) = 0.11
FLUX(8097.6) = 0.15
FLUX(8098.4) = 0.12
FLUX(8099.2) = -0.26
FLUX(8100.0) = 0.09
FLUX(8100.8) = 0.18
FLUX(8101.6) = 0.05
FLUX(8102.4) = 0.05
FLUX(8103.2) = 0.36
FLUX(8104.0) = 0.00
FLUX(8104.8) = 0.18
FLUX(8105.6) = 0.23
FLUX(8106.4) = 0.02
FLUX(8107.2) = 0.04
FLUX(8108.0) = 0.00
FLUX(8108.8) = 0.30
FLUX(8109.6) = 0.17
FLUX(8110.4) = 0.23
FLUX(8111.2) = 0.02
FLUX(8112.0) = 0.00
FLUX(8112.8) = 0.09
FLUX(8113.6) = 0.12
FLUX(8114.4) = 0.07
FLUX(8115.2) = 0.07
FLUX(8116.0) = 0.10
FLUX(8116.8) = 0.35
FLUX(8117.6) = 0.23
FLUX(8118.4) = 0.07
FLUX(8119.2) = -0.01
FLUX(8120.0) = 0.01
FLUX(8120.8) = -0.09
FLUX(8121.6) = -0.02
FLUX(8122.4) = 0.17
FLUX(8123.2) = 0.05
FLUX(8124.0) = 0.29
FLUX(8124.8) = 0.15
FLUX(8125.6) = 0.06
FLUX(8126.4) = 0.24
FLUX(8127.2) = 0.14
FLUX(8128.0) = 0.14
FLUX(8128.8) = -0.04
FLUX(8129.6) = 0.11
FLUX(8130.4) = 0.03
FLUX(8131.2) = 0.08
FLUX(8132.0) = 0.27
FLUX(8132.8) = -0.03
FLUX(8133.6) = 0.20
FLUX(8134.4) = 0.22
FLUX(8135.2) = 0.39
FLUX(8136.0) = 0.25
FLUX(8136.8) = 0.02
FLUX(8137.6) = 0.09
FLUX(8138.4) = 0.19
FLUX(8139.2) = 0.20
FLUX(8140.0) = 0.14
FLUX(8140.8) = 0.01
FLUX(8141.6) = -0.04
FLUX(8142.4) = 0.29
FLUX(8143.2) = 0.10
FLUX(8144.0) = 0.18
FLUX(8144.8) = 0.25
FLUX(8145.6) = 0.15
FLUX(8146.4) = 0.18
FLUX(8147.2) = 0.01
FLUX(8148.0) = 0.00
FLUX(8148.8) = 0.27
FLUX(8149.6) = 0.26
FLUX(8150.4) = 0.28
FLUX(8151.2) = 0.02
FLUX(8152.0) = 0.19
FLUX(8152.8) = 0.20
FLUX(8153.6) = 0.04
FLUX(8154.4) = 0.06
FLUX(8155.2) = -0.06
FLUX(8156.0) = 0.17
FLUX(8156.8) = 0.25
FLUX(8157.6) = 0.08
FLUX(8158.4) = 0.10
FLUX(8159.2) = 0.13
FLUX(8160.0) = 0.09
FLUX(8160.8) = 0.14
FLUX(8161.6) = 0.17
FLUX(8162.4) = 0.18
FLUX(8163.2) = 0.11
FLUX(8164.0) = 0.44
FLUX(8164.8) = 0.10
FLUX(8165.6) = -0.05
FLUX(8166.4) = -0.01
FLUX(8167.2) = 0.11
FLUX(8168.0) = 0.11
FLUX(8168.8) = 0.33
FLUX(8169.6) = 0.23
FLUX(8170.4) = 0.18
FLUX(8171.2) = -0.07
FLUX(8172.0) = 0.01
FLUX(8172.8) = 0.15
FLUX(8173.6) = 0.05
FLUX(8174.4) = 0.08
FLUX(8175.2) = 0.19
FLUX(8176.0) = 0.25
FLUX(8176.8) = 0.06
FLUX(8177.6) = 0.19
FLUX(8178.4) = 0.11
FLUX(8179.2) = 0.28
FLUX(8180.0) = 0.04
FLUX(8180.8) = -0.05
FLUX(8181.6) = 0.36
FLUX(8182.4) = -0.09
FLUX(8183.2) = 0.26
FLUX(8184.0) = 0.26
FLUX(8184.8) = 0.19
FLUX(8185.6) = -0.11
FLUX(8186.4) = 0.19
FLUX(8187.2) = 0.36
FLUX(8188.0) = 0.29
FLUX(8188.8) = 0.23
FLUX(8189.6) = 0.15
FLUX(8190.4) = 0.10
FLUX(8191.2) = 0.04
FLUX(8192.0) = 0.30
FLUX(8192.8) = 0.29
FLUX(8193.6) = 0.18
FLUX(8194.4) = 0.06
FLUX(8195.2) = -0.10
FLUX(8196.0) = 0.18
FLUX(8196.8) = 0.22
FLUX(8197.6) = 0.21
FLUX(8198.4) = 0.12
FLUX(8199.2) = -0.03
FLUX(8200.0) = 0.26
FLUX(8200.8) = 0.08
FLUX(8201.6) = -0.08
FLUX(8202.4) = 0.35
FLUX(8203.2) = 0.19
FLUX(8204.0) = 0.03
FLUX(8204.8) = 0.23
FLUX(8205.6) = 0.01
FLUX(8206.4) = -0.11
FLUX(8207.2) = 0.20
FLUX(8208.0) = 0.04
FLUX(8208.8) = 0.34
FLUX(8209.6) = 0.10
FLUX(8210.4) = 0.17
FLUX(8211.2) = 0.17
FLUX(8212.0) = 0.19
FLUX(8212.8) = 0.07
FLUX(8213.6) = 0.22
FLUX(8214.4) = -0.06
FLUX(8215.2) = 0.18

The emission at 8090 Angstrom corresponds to [O III]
